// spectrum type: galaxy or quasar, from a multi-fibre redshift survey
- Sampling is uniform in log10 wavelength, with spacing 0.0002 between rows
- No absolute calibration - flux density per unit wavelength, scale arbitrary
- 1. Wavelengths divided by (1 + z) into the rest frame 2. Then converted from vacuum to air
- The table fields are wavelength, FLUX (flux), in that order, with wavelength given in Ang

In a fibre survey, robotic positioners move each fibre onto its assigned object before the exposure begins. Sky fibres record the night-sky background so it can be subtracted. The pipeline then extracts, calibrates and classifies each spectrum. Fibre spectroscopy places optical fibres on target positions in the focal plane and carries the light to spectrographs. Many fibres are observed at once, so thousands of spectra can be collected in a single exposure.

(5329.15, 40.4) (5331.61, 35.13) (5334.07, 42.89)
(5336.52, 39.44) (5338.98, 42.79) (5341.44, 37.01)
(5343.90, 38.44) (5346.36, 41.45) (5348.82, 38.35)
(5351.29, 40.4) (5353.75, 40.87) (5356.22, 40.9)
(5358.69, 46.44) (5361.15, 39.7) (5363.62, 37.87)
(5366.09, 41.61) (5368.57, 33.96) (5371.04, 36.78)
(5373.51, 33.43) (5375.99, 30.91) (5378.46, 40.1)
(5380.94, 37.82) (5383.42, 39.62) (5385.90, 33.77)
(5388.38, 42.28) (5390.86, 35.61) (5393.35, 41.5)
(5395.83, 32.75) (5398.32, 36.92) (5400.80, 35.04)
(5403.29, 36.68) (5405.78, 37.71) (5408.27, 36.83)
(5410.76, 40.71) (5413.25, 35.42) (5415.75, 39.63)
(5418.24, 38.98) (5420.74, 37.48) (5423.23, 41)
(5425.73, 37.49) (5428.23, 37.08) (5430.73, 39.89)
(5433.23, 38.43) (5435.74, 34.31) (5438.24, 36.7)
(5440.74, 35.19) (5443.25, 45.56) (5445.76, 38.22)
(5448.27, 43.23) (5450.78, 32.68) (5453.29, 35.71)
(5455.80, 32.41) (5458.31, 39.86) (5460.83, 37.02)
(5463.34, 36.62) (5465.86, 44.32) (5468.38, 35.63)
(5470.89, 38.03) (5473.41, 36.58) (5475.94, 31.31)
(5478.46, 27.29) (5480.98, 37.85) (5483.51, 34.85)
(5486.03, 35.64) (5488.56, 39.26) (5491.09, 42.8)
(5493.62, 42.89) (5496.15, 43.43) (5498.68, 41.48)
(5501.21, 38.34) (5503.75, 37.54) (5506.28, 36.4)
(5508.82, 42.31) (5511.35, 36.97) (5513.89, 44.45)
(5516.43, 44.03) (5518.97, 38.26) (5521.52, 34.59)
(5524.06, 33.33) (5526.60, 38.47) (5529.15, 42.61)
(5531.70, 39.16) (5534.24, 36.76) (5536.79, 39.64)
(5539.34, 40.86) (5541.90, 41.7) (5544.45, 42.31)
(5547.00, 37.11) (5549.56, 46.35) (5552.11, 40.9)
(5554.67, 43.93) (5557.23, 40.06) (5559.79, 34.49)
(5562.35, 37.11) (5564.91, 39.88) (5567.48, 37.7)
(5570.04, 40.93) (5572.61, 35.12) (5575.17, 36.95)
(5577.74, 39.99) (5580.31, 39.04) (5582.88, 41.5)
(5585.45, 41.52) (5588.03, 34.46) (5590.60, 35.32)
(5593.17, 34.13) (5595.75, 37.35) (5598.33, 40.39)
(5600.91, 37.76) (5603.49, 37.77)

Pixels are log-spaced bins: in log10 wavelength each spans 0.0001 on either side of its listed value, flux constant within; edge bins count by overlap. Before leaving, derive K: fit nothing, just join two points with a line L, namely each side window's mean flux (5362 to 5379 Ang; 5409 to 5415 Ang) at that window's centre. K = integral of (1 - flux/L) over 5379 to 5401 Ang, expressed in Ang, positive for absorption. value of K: -0.2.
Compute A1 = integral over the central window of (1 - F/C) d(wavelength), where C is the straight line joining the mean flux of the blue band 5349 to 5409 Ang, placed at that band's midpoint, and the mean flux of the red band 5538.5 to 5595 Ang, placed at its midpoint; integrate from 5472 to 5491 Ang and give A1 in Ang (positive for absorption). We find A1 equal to 1.7 Ang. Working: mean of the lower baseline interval 37.9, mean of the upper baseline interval 39.1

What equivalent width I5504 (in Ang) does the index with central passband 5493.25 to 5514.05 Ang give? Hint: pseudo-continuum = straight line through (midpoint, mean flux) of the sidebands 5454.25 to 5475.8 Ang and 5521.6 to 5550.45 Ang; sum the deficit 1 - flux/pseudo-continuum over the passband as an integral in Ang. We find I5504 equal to -0.9 Ang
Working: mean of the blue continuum 37.2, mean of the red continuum 39.5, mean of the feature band 40.1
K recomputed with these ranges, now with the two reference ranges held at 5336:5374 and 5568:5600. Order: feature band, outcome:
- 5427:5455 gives 0.8 Ang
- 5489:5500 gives -1.1 Ang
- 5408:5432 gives 0.3 Ang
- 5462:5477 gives 0.6 Ang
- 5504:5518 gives -0.7 Ang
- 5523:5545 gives -0.6 Ang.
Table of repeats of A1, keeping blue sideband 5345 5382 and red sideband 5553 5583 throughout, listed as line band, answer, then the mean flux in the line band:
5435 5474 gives 1.1 Ang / 37.7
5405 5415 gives 0.2 Ang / 37.8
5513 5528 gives 0.0 Ang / 38.7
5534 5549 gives -0.6 Ang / 40.2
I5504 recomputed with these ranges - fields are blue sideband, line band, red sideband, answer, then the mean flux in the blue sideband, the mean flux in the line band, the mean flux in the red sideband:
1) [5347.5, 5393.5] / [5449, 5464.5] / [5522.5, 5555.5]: 1.3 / 38.5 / 36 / 40.2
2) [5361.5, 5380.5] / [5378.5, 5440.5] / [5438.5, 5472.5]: -0.7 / 36.6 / 37.7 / 38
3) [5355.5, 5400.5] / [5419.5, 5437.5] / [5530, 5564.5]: 0.3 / 37.8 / 37.9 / 40.1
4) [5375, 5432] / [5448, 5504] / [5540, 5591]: 1.4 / 37.7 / 37.5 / 39.4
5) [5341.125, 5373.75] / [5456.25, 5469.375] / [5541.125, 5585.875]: 0.4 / 39.3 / 38.4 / 39.8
